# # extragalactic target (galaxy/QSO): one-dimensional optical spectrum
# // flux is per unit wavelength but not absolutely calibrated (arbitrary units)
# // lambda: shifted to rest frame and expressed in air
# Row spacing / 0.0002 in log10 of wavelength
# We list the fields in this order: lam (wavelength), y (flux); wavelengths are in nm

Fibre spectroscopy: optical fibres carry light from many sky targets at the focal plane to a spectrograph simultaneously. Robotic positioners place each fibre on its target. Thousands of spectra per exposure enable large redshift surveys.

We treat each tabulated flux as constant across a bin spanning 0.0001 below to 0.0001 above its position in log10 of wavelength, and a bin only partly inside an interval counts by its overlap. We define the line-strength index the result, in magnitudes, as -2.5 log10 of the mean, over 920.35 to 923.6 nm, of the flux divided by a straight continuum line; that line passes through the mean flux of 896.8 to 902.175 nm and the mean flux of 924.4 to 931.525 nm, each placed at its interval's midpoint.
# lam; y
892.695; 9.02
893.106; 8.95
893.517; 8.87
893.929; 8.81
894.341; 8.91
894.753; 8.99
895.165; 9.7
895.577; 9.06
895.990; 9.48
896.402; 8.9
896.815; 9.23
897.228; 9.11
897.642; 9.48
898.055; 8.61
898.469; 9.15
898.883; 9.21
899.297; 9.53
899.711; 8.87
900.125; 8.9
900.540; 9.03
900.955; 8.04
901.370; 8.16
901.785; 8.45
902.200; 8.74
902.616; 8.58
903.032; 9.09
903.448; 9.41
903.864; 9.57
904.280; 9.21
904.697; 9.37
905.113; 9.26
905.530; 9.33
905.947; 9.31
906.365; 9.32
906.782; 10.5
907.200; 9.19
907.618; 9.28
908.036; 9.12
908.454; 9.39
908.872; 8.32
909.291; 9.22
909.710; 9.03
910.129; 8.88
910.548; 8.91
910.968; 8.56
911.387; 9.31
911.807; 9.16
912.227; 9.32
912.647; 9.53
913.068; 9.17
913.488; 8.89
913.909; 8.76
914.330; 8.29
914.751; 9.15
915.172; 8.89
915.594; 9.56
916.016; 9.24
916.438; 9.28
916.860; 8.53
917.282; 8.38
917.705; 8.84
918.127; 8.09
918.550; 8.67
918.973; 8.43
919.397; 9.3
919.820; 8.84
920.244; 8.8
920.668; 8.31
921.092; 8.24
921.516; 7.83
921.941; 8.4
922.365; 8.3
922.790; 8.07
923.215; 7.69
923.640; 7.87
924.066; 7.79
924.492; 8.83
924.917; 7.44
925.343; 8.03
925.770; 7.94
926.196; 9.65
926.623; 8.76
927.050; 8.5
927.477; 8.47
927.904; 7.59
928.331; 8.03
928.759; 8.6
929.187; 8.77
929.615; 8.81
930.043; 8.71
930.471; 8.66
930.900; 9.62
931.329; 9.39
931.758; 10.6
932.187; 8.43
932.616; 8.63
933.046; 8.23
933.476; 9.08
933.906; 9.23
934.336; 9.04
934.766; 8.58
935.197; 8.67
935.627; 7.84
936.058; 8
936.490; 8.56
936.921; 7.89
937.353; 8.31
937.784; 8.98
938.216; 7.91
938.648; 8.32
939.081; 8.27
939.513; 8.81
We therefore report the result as 0.066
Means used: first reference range 8.89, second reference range 8.57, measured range 8.13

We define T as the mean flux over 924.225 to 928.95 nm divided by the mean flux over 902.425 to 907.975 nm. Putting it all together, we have 0.9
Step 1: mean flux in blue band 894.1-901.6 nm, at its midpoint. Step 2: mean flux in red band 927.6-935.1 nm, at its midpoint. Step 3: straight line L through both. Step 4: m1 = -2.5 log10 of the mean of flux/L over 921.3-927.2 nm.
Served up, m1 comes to 0.08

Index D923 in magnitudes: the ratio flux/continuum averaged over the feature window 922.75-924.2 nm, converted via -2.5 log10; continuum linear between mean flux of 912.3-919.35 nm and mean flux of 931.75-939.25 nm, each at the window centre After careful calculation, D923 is 0.12 mag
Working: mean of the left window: 8.87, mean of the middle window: 7.83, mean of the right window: 8.53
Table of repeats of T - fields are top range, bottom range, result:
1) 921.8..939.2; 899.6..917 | 0.94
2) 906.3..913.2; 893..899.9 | 1.01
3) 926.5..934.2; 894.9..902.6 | 0.98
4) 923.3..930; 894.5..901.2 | 0.92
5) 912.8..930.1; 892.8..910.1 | 0.94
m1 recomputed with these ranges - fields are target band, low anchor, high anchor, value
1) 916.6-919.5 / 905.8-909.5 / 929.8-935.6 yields 0.07 mag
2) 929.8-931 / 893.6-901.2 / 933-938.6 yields -0.05 mag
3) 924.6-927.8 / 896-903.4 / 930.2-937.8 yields 0.05 mag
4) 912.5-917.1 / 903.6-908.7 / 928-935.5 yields 0.02 mag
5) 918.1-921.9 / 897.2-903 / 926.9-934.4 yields 0.04 mag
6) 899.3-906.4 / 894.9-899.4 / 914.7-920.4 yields 0.01 mag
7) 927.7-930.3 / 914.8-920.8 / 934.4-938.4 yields 0.01 mag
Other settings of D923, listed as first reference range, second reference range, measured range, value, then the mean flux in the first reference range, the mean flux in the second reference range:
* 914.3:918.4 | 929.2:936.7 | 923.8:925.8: 0.11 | 8.85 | 8.83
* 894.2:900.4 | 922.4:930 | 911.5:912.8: -0.07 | 9.14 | 8.29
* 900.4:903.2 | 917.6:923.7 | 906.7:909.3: -0.09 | 8.57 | 8.38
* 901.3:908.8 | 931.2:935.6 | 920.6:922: 0.11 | 9.19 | 8.93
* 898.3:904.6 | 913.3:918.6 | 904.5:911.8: -0.04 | 8.94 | 8.82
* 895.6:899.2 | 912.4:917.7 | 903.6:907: -0.05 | 9.15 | 8.97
